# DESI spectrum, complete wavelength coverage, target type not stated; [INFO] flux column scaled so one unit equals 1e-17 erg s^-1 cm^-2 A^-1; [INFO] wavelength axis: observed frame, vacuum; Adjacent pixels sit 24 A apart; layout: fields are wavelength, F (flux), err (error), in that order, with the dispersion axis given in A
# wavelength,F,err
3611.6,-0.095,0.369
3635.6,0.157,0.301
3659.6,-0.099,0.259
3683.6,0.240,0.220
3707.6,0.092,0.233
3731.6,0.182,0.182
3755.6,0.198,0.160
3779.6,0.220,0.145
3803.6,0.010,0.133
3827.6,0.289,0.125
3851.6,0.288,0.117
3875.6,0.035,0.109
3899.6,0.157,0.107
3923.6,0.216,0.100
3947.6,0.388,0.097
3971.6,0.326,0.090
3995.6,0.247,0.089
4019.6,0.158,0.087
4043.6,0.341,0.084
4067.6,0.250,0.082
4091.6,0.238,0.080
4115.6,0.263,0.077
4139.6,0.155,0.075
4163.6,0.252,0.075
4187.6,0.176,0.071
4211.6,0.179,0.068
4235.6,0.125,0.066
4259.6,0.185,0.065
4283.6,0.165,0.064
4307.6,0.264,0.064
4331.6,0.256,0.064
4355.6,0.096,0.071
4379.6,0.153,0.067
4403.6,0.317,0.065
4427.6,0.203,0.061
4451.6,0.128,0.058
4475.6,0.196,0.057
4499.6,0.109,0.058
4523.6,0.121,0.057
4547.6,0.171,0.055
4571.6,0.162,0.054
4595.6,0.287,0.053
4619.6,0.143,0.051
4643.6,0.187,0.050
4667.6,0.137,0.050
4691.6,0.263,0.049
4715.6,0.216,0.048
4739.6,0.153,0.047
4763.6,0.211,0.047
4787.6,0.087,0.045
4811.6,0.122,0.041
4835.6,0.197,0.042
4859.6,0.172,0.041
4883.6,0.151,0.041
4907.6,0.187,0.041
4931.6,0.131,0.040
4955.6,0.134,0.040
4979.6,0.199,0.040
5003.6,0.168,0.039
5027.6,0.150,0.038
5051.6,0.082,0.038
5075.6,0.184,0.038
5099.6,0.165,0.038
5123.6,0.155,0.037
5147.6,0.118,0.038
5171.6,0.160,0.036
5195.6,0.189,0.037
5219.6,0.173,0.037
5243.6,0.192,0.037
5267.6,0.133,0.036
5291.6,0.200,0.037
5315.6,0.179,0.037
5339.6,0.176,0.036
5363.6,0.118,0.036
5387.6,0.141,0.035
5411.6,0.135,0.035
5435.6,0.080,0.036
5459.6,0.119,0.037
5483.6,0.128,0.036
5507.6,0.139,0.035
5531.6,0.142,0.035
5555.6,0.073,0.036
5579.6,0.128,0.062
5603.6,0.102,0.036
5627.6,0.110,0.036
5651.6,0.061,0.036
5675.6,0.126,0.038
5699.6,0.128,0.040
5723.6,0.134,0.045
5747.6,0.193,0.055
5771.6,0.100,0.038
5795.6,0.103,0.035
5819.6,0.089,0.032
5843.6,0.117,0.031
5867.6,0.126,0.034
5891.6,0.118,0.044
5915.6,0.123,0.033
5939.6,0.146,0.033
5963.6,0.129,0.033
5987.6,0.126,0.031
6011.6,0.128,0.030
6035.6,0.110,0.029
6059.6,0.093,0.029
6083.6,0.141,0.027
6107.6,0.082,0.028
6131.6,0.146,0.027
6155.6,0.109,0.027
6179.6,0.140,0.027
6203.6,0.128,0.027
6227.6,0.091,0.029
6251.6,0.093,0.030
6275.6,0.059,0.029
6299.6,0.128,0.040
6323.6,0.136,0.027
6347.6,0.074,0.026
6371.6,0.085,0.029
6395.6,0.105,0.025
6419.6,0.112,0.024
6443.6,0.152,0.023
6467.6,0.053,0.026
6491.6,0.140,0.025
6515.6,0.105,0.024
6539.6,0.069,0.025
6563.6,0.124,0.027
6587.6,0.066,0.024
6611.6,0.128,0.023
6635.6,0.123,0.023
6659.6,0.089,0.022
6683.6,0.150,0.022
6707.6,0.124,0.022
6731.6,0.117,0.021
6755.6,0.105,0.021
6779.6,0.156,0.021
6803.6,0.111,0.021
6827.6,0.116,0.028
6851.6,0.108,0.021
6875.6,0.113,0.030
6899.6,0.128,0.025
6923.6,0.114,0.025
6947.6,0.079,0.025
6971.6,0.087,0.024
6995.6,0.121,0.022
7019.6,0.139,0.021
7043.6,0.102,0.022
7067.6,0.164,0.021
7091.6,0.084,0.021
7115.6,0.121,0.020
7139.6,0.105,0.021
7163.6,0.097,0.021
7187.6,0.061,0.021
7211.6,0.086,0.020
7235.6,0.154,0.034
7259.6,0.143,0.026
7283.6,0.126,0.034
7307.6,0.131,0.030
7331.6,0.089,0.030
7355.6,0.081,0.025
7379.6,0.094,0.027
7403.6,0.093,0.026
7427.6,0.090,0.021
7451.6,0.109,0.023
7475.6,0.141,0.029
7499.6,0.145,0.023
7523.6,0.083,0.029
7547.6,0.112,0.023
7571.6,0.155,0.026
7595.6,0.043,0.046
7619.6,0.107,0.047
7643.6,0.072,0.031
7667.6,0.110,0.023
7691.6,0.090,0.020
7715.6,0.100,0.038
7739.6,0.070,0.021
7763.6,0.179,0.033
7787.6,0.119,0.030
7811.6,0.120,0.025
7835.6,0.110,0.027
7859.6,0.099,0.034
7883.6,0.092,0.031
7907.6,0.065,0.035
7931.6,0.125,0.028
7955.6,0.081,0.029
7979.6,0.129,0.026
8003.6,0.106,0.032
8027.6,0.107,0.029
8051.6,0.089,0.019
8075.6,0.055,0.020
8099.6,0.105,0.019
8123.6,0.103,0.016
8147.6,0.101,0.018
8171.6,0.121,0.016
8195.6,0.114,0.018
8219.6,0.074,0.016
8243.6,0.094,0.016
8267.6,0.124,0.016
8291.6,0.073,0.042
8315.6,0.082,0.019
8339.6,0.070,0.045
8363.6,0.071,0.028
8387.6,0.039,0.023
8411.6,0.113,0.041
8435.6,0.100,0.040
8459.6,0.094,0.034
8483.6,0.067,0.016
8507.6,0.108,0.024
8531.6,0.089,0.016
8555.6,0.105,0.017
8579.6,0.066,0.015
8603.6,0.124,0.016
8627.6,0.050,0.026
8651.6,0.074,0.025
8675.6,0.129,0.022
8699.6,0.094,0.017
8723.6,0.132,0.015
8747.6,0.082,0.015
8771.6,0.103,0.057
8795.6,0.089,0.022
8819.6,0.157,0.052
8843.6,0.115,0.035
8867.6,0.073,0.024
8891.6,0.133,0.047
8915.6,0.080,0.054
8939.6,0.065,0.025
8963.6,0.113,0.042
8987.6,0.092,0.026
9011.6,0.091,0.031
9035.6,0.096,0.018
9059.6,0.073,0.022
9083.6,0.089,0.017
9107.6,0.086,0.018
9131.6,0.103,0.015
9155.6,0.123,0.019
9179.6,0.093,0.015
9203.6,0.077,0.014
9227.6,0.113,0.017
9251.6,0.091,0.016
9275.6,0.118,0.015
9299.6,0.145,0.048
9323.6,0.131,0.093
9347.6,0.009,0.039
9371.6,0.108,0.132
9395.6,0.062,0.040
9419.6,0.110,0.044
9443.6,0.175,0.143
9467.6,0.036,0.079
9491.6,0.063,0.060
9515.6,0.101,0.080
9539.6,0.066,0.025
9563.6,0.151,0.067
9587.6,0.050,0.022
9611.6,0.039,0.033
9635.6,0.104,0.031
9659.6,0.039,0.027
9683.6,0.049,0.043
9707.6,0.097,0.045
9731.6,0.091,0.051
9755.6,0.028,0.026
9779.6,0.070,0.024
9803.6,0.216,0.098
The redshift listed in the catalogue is 0.73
